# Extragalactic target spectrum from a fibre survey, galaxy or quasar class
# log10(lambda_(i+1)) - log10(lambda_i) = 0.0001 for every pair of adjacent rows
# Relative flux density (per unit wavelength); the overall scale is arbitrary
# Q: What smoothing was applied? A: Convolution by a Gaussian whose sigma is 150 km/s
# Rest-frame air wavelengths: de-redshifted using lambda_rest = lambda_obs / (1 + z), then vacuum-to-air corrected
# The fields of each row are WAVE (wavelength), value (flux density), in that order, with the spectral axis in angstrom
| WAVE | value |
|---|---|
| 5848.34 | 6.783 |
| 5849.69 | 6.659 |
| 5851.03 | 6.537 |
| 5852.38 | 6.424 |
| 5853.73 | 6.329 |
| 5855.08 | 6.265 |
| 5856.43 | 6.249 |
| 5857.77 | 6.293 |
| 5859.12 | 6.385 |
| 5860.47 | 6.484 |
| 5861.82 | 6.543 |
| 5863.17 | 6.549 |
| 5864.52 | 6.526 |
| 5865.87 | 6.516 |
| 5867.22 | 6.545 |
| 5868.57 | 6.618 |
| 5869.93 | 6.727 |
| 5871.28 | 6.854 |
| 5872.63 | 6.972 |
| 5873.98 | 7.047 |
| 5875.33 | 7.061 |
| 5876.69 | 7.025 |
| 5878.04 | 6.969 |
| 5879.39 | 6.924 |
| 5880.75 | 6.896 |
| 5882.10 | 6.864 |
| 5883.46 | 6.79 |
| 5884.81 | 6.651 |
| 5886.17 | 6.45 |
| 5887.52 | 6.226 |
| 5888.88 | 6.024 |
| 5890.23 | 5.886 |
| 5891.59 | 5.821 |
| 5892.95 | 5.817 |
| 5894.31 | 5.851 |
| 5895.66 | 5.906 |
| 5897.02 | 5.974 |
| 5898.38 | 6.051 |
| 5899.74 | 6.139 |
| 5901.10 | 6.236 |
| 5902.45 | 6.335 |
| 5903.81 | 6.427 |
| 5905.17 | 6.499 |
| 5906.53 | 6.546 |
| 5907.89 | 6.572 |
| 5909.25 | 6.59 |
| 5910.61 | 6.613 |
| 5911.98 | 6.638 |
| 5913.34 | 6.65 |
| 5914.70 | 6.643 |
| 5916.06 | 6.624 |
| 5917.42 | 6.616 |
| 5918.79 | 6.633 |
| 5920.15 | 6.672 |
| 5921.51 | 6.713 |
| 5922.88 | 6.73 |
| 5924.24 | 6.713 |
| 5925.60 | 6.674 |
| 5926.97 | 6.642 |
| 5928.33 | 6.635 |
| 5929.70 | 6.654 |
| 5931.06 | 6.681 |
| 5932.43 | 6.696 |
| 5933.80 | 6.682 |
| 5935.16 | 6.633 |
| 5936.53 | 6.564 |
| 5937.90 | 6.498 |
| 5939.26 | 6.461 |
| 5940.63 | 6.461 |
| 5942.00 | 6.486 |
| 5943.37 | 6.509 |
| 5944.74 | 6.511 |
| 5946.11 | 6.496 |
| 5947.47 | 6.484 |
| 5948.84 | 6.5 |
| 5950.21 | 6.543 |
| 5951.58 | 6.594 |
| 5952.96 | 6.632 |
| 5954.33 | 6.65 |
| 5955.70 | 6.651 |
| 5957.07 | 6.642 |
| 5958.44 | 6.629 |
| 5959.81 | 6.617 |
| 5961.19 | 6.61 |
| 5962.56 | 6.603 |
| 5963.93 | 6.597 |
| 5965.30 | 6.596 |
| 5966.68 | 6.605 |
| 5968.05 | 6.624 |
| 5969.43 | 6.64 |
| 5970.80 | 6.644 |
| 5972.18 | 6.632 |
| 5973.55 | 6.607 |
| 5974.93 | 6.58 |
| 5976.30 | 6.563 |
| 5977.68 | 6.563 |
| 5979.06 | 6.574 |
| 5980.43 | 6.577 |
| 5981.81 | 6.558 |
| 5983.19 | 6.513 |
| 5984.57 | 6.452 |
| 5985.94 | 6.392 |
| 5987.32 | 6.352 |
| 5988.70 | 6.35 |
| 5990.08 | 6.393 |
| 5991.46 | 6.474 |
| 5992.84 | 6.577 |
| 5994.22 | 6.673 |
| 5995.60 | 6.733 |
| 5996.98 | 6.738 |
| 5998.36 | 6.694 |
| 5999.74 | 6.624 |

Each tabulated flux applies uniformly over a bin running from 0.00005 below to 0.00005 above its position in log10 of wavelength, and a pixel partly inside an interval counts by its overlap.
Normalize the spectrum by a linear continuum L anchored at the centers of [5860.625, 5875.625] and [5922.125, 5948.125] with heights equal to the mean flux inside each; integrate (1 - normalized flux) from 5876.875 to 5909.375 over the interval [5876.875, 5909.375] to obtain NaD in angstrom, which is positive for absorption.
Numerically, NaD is 1.5 angstrom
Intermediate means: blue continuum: 6.71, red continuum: 6.59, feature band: 6.36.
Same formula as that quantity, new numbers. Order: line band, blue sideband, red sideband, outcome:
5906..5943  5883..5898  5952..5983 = -1.7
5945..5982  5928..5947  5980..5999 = -0.2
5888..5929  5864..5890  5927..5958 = 1.5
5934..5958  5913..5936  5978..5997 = 0.2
